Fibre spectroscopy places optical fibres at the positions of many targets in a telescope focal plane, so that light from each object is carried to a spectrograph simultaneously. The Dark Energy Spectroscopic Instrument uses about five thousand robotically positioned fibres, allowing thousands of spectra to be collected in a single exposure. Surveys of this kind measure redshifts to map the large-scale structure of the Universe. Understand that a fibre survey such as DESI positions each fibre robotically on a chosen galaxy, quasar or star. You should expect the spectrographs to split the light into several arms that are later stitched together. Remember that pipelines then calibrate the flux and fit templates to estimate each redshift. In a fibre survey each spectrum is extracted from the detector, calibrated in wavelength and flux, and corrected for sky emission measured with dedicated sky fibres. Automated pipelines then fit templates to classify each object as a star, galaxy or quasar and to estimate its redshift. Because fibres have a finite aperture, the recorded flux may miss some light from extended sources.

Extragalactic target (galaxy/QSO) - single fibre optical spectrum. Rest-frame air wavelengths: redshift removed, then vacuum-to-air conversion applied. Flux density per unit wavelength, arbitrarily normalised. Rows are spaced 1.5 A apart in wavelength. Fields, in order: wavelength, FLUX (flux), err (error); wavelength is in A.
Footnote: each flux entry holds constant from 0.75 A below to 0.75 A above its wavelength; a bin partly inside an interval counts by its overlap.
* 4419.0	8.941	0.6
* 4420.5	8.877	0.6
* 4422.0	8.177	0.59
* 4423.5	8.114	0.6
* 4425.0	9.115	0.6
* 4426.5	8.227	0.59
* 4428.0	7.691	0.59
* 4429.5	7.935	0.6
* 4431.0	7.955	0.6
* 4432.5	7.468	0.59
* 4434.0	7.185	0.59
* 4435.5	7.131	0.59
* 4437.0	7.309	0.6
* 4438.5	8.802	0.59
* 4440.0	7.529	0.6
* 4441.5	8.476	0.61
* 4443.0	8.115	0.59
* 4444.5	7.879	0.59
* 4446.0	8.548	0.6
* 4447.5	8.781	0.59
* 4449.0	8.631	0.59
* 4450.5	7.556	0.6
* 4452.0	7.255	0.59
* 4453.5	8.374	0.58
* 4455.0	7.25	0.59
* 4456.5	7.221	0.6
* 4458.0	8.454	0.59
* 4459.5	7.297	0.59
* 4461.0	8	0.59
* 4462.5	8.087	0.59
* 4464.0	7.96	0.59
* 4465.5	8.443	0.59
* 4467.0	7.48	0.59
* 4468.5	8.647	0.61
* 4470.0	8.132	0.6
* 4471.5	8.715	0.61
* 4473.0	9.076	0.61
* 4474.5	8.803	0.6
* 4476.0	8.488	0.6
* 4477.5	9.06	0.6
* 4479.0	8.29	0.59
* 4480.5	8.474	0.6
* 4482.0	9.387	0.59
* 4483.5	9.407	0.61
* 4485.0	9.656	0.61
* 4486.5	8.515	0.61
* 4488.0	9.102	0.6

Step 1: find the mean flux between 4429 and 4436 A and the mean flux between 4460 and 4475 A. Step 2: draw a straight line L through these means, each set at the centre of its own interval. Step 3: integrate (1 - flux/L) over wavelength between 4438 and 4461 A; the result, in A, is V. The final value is -0.3 A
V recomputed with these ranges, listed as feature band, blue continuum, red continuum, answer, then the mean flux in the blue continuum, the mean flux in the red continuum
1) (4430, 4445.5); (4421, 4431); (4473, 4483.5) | 1.02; 8.21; 8.82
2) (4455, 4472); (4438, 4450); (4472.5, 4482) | 1.14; 8.32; 8.74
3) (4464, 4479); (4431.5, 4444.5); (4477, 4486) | 0.42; 7.76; 9.03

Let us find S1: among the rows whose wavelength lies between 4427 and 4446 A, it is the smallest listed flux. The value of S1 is 7.131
